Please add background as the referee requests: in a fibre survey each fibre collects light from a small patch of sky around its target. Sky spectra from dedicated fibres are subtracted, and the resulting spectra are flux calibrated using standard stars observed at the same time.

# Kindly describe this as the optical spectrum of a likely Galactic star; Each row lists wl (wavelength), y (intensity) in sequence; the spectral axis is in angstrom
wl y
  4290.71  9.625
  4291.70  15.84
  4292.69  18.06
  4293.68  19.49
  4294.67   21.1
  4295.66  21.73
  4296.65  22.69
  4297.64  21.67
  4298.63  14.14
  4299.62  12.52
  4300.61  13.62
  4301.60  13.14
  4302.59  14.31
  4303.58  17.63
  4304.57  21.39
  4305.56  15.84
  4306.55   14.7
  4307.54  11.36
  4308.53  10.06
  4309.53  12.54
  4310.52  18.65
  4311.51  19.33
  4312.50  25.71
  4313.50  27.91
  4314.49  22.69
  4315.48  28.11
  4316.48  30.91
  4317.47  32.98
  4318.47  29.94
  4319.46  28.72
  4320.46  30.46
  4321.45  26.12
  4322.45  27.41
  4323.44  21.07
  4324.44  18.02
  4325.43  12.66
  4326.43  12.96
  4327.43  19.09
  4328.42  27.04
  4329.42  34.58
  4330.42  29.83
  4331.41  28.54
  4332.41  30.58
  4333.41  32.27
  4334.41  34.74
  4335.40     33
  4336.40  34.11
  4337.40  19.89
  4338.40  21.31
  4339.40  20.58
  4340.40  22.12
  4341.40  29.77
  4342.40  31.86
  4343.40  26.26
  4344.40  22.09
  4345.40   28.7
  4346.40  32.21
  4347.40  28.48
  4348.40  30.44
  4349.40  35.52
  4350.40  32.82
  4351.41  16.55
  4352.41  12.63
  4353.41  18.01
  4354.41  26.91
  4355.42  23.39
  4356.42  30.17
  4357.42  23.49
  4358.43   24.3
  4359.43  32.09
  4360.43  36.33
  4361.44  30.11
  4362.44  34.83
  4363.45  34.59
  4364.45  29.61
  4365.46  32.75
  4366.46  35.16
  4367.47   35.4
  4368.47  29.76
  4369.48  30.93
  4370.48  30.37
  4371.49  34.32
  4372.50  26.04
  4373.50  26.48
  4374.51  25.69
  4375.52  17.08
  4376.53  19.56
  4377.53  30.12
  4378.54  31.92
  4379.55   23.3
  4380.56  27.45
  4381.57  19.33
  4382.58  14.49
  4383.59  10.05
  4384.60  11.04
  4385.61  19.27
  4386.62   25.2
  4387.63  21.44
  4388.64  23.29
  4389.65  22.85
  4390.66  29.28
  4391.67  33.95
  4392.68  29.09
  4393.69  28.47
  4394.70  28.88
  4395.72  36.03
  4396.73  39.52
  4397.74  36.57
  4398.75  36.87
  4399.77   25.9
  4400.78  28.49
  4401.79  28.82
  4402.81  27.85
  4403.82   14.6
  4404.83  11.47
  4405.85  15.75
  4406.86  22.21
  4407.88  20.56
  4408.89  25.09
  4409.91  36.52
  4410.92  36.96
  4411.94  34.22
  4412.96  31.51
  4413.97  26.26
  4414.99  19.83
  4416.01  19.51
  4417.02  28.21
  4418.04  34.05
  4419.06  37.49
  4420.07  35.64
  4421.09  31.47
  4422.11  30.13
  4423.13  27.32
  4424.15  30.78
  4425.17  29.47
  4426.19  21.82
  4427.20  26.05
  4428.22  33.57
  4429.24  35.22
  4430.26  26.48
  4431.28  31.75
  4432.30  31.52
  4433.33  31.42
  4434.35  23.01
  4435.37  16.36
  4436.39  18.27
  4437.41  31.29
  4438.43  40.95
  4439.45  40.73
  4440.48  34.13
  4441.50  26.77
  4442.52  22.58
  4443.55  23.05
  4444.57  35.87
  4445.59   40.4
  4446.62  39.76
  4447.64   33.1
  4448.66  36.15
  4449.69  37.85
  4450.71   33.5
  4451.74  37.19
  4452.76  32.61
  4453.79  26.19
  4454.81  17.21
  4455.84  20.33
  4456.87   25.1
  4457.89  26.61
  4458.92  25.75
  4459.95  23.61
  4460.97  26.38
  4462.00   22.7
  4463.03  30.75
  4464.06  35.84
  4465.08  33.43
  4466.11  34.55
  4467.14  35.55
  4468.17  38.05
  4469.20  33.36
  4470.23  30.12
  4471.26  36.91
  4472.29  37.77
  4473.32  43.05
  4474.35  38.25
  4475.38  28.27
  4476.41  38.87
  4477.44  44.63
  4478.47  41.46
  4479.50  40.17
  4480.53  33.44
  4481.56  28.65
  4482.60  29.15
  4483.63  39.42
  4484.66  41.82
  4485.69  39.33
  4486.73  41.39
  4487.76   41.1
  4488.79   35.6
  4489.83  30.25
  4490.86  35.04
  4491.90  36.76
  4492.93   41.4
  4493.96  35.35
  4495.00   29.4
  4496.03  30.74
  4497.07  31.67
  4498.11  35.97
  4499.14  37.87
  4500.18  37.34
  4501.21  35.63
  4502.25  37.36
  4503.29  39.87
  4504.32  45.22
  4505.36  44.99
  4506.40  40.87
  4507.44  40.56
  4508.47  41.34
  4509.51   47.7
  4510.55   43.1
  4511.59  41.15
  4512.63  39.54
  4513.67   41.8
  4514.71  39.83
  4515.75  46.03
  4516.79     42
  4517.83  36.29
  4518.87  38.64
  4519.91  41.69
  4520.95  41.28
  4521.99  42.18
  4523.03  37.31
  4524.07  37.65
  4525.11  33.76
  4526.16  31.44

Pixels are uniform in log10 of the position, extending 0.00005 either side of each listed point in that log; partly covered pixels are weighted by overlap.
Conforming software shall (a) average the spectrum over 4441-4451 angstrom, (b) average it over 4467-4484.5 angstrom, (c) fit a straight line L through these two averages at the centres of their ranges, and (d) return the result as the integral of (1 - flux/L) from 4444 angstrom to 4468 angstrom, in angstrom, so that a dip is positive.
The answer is 2.2 angstrom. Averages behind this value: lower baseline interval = 32.9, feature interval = 31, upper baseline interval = 36.4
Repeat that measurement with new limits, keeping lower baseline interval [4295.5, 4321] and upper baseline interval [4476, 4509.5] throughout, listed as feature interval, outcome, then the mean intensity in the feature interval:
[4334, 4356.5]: -2.43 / 26.5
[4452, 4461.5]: 2.54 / 25.2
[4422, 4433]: 0.76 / 29.5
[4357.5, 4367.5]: -2.51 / 32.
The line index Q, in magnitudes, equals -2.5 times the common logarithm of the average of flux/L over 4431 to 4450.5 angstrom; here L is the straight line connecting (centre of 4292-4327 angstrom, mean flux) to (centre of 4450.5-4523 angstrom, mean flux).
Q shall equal 0.02 mag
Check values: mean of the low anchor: 20.2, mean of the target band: 31.3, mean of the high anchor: 36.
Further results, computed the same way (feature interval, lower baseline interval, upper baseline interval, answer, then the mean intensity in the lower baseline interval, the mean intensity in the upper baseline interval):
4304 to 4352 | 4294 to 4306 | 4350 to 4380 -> -0.14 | 17.5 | 27.8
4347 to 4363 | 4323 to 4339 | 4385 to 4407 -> -0.05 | 25.6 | 26.6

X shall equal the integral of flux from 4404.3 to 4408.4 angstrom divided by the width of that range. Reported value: 17.5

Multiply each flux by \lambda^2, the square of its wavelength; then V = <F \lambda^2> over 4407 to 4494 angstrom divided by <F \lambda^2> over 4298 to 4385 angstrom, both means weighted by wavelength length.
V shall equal 1.35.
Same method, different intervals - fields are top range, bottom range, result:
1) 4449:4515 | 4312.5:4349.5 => 1.41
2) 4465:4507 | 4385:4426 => 1.37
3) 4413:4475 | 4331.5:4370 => 1.12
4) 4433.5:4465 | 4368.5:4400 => 1.16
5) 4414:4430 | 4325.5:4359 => 1.15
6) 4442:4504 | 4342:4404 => 1.30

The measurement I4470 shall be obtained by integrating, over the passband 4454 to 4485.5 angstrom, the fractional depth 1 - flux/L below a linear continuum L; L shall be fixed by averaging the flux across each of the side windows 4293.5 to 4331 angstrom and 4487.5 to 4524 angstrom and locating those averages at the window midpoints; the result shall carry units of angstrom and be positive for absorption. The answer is 2.64 angstrom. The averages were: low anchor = 21.1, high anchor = 38.9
